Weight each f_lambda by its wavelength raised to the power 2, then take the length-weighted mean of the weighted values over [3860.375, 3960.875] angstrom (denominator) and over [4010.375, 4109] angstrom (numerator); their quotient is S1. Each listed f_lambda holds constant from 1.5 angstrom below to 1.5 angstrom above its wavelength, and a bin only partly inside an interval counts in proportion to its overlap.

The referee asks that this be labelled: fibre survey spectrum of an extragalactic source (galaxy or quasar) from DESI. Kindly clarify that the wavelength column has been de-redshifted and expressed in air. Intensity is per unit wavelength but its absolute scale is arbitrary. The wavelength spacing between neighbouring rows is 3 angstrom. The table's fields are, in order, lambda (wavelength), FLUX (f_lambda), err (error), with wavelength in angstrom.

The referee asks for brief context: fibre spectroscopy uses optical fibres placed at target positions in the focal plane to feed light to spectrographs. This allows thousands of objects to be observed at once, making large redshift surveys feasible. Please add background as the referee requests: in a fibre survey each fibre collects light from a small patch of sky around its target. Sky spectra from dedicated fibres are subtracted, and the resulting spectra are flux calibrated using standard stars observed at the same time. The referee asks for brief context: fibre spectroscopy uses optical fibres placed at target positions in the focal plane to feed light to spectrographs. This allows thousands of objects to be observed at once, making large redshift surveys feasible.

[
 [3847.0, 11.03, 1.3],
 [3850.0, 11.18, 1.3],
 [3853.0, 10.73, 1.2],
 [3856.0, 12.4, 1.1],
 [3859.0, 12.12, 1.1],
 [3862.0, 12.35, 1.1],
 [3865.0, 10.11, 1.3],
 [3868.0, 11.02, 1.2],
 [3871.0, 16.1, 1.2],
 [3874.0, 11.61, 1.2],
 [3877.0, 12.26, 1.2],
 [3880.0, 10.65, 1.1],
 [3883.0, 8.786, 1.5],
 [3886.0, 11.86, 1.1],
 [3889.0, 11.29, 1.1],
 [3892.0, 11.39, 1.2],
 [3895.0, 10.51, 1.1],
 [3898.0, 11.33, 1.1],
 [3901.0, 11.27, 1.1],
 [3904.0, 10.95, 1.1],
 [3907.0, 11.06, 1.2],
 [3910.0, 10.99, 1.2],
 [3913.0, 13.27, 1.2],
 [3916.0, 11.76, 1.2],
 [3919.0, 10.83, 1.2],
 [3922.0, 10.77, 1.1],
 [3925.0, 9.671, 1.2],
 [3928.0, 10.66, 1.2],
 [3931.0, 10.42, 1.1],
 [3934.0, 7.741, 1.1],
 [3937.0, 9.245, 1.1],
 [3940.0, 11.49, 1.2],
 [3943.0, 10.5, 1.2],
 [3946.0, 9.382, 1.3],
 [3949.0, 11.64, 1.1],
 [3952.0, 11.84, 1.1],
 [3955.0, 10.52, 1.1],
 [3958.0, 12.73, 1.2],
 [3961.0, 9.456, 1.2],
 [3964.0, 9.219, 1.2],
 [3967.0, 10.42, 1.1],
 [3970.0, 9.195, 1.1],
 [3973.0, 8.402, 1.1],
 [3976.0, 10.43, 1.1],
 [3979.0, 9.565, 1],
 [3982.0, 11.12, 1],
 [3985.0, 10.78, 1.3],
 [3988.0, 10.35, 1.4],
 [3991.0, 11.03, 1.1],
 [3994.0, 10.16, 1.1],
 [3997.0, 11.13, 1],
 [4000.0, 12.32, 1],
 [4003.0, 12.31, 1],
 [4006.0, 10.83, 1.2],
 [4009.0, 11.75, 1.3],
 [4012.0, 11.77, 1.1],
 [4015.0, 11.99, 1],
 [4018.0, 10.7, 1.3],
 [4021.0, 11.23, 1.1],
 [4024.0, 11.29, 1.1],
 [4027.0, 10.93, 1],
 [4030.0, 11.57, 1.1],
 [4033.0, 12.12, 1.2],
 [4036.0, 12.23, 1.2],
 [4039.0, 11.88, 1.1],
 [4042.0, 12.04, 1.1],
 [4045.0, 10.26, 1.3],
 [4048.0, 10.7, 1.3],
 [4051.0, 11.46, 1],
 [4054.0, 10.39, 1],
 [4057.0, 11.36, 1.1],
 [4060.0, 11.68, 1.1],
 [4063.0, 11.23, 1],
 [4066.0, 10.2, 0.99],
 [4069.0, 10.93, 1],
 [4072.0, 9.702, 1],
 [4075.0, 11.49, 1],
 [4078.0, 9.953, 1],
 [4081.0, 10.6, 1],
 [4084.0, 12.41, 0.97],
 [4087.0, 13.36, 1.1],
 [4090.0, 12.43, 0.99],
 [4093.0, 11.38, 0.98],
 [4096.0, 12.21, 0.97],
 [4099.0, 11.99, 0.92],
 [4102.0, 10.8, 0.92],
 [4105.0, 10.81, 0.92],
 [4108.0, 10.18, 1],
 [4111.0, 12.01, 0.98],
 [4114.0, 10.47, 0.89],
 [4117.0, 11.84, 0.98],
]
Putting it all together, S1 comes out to 1.10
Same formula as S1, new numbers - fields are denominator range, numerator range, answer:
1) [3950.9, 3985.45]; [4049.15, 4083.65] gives 1.11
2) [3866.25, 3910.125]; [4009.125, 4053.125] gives 1.08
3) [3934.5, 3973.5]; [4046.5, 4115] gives 1.16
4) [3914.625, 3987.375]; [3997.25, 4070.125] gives 1.15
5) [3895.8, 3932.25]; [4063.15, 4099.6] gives 1.12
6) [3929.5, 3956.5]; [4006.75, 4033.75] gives 1.15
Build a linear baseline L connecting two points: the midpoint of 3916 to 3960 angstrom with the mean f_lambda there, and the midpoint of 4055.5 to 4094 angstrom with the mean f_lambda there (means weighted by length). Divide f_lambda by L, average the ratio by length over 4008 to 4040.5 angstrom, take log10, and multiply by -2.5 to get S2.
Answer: -0.05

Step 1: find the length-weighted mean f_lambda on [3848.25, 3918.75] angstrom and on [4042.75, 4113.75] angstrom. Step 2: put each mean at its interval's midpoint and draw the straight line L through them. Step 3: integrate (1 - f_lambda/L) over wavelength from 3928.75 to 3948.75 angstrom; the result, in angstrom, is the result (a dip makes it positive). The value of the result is 2.6 angstrom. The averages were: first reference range 11.5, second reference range 11.2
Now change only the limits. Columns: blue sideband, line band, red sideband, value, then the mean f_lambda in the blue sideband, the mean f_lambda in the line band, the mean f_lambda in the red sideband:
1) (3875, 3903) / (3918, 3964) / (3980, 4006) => 2.74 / 11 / 10.4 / 11.1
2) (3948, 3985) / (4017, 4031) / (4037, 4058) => -0.26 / 10.4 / 11.1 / 11.2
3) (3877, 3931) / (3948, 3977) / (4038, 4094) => 1.91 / 11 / 10.4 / 11.2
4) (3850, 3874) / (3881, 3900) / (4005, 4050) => 1.69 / 12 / 10.9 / 11.4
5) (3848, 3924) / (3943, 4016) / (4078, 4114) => 4.68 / 11.4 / 10.8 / 11.5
